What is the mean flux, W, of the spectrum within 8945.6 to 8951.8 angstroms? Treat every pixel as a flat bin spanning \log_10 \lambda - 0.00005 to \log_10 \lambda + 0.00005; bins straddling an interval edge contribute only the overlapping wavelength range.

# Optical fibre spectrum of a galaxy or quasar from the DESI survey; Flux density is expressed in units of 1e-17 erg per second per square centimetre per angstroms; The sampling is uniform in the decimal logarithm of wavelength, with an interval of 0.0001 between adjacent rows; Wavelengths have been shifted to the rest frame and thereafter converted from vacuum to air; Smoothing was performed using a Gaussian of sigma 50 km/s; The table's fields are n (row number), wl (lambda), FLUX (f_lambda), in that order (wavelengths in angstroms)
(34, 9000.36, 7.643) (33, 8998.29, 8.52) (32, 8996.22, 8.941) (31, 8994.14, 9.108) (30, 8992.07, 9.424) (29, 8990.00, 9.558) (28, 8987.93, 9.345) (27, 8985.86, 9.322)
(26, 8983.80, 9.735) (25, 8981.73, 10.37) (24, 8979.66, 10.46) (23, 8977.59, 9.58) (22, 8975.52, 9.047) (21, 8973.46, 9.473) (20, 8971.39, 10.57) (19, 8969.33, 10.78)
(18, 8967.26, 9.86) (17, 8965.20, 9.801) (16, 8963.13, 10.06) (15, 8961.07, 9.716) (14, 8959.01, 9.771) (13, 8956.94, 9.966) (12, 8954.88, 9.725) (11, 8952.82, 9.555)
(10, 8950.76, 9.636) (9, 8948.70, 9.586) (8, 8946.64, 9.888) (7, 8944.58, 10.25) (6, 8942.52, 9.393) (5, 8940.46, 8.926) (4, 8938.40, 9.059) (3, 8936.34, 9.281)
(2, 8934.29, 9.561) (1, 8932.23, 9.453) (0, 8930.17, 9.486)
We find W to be 9.71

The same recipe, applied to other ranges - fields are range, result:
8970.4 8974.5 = 10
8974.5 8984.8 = 9.83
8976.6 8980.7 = 10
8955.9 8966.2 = 9.86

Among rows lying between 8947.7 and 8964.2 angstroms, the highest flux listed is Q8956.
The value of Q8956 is 10.06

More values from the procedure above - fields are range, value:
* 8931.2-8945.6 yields 10.25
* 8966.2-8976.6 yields 10.78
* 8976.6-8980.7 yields 10.46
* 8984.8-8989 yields 9.345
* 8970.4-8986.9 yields 10.57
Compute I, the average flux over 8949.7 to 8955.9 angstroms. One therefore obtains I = 9.64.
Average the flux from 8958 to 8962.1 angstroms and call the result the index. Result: 9.76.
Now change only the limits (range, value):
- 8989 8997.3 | 9.25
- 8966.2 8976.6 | 9.95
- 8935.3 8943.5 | 9.17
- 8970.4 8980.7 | 9.82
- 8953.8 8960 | 9.81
